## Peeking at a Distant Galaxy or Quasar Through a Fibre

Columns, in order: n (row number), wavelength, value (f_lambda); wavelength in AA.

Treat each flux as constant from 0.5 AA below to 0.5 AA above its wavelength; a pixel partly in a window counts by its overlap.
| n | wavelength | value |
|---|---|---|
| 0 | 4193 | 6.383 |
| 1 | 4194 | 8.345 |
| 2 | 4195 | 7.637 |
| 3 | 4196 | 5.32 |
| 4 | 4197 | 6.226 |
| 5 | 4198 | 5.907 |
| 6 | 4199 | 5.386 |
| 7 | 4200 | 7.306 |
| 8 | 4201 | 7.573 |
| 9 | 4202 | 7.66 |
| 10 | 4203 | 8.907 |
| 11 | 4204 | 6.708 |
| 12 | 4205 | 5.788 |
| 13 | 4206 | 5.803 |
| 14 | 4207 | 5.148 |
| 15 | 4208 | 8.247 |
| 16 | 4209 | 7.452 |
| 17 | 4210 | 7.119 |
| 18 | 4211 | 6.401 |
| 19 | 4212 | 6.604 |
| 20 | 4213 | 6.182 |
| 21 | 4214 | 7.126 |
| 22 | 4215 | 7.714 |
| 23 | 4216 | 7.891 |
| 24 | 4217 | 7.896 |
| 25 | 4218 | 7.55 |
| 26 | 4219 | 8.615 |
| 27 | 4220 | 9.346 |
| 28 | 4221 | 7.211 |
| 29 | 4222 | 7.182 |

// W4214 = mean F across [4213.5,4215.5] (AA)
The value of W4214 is 7.42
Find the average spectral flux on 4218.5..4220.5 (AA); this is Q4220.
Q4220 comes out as 8.98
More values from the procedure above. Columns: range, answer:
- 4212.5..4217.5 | 7.36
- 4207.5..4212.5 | 7.16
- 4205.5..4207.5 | 5.48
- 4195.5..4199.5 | 5.71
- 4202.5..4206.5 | 6.8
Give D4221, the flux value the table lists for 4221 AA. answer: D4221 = 7.211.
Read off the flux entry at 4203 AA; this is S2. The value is 8.907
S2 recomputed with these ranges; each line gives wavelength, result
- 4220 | 9.346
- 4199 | 5.386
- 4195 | 7.637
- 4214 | 7.126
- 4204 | 6.708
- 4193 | 6.383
